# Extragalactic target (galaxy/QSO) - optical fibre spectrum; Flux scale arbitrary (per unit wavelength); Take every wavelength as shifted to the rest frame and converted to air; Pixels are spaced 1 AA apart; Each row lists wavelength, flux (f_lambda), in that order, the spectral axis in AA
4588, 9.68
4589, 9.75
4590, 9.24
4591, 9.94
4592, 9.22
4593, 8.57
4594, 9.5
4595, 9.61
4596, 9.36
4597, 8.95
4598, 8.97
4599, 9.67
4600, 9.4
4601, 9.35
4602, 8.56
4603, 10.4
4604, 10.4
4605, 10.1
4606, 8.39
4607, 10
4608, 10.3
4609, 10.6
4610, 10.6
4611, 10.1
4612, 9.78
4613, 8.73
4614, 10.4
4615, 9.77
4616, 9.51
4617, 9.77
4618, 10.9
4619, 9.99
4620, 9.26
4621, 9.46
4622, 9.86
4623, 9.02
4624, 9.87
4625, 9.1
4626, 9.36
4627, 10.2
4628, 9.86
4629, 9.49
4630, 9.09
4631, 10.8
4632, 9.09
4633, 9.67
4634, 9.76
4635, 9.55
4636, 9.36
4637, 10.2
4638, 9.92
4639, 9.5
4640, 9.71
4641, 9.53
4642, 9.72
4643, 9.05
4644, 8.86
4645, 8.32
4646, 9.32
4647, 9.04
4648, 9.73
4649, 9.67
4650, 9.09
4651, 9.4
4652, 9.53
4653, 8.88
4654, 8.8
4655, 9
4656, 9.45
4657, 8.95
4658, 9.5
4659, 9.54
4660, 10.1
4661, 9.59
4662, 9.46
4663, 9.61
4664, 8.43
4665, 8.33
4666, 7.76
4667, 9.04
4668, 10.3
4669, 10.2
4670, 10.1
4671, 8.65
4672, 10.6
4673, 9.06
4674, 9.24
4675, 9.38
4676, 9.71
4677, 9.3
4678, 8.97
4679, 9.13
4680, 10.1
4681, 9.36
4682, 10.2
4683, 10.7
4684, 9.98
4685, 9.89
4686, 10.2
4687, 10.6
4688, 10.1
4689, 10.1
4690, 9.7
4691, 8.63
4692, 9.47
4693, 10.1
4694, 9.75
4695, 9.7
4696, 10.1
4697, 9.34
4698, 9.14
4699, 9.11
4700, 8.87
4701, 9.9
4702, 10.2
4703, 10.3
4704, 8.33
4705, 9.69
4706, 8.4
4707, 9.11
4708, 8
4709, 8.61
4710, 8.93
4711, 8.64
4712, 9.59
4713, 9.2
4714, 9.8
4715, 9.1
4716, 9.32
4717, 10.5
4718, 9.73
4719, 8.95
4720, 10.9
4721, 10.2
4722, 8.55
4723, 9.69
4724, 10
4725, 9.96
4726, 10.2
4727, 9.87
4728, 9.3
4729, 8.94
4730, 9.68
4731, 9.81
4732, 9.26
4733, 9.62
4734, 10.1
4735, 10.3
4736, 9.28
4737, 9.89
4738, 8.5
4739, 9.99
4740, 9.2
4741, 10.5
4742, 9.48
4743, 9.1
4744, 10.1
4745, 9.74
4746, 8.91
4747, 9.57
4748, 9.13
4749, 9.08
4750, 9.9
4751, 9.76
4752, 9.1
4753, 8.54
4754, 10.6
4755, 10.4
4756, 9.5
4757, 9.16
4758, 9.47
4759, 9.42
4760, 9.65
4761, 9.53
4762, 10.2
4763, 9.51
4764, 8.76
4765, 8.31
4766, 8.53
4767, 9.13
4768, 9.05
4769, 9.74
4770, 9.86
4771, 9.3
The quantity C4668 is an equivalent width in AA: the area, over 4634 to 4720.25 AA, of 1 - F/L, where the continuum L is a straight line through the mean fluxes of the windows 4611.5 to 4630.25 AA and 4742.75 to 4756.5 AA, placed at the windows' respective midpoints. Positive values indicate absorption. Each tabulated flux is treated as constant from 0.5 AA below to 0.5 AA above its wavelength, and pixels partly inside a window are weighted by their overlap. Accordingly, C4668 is 1.4 AA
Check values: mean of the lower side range 9.66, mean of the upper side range 9.54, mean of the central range 9.45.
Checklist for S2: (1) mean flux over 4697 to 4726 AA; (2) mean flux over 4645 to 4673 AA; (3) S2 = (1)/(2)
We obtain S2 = 1.0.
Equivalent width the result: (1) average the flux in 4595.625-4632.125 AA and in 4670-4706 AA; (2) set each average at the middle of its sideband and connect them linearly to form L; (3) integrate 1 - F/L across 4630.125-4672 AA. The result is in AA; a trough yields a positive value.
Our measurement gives 1.19 AA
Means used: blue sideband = 9.7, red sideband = 9.63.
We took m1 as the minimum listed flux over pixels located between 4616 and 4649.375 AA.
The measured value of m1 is 8.32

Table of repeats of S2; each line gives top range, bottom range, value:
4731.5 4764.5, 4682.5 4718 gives 1.00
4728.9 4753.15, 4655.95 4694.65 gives 0.99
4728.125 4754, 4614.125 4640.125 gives 0.98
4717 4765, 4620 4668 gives 1.02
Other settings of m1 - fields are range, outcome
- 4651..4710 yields 7.76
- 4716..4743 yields 8.5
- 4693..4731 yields 8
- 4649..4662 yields 8.8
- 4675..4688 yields 8.97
